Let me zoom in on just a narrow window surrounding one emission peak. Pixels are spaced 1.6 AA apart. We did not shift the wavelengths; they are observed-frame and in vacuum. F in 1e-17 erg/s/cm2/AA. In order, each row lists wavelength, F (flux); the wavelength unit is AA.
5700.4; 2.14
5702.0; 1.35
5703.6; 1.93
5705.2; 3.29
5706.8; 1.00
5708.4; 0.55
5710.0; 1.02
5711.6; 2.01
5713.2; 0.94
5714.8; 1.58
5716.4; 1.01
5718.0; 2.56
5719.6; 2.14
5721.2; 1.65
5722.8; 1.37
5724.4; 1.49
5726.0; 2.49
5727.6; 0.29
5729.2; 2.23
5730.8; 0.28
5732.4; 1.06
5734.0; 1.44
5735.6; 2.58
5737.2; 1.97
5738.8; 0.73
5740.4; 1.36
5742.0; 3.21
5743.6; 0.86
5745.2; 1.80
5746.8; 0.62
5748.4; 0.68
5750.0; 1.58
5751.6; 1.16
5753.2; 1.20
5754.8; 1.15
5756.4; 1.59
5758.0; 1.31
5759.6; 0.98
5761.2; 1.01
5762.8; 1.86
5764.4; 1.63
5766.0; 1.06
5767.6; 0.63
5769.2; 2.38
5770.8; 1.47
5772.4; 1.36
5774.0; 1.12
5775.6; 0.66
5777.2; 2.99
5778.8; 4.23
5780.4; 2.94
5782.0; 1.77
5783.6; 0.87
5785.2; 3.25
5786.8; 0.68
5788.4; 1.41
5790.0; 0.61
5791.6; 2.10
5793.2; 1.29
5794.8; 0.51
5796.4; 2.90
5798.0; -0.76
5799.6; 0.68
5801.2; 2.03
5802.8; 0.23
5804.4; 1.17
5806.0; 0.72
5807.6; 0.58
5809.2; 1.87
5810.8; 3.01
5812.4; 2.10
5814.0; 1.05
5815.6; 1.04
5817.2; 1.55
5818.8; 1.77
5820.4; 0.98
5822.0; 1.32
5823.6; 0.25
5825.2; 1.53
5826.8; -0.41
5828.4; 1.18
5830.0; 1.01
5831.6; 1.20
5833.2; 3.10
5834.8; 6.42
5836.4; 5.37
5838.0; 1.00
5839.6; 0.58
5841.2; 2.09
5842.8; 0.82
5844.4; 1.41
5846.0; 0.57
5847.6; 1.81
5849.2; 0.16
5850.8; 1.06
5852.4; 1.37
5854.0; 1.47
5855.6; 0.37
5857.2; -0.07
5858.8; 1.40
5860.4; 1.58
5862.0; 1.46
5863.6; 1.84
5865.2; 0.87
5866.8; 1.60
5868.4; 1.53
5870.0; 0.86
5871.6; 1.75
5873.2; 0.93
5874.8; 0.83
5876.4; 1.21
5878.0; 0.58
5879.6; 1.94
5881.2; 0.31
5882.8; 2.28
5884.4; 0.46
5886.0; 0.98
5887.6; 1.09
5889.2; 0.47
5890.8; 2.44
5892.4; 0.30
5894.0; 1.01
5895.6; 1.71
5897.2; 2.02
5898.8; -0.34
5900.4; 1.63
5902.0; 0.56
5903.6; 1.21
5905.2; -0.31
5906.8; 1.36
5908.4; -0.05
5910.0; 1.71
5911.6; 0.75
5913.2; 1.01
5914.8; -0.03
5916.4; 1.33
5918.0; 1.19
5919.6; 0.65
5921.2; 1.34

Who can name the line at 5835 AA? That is [O III] 5007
